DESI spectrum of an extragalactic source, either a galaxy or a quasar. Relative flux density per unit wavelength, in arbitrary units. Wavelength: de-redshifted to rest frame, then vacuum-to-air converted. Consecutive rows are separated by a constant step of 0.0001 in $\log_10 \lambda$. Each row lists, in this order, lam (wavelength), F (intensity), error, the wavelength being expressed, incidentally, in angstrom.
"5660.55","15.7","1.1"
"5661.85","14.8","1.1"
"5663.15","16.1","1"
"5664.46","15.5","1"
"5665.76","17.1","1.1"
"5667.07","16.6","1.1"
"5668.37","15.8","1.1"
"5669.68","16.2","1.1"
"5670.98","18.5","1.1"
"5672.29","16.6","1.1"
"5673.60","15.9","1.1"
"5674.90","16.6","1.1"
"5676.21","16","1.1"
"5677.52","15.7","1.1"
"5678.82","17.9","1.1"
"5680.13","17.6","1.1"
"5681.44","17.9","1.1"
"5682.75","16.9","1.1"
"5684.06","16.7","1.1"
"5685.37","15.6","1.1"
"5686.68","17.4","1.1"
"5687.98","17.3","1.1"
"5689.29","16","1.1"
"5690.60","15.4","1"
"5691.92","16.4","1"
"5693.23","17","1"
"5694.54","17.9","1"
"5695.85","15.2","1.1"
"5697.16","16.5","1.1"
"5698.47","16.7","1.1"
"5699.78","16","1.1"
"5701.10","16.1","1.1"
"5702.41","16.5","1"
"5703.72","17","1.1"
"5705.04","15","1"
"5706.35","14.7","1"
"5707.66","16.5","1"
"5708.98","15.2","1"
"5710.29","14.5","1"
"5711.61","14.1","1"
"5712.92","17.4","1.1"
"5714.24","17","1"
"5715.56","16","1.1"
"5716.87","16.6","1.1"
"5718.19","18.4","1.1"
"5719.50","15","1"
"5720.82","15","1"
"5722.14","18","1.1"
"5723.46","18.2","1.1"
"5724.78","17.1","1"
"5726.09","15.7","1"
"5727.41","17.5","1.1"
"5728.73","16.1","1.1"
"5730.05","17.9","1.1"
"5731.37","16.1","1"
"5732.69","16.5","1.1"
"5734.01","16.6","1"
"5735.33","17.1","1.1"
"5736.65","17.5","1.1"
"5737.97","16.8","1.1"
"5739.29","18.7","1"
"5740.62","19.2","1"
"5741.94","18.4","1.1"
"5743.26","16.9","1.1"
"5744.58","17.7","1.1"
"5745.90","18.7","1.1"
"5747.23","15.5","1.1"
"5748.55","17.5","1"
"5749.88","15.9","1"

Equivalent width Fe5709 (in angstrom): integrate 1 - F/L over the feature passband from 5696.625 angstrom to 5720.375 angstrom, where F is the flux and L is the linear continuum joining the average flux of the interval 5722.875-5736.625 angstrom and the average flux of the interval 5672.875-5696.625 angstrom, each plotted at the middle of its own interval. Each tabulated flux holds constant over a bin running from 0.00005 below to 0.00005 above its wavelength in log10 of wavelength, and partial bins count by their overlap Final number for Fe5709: 1.0 angstrom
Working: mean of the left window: 16.6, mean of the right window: 16.9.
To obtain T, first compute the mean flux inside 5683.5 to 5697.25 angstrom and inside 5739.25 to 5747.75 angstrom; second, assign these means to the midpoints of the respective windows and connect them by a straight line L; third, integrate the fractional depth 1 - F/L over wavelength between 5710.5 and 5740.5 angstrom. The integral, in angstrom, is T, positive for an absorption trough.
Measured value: 1.0 angstrom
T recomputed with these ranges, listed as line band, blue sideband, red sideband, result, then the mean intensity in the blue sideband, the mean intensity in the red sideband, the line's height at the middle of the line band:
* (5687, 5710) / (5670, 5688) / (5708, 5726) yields 0.6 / 16.9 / 16.3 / 16.6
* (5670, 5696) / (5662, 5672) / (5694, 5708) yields -0.7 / 16.5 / 16.2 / 16.3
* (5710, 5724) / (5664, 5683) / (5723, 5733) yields 0.4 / 16.7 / 16.9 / 16.8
